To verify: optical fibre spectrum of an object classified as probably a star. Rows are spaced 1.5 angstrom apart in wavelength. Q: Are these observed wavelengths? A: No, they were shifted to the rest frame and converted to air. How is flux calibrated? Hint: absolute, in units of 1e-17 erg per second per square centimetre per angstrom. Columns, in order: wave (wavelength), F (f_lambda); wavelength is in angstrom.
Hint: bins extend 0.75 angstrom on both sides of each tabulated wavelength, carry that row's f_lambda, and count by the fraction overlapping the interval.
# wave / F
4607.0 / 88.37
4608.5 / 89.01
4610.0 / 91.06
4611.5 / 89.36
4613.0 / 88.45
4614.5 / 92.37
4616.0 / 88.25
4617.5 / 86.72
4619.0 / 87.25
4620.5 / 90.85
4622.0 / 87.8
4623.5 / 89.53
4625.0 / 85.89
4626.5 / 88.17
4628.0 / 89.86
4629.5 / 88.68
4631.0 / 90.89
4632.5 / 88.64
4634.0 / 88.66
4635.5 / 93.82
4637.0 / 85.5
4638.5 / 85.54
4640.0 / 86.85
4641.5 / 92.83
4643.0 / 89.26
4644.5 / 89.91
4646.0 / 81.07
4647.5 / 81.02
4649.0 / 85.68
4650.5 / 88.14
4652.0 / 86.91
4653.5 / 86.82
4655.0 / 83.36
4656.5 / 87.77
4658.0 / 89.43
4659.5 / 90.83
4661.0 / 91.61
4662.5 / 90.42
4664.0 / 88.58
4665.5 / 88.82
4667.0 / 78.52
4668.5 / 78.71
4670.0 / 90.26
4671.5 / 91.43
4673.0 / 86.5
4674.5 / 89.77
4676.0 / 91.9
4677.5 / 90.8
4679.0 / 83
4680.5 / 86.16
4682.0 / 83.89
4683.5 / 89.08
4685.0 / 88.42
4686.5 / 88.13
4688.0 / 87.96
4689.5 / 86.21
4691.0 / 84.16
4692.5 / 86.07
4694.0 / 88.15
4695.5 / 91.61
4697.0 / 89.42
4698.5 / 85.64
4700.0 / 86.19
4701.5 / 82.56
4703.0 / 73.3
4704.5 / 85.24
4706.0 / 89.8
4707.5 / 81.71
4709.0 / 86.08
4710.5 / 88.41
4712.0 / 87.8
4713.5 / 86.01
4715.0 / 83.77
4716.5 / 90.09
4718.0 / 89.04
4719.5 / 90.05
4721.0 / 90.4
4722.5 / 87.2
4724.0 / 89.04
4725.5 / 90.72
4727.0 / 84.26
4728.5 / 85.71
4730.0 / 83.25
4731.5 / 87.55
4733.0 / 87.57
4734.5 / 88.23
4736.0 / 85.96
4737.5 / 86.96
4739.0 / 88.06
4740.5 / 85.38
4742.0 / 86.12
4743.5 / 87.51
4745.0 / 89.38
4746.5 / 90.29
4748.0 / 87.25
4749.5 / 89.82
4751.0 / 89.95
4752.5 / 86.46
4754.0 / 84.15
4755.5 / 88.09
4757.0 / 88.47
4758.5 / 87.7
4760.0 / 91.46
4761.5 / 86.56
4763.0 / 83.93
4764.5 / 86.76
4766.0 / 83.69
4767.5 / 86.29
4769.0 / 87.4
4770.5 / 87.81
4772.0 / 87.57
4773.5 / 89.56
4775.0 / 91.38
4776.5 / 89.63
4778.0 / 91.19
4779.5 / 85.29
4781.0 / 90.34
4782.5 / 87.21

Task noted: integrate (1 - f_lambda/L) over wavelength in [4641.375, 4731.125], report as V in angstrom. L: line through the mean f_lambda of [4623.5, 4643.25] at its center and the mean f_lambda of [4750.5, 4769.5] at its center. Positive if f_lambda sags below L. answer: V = 1.1 angstrom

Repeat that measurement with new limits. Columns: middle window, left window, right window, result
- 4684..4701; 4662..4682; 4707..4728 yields -0.02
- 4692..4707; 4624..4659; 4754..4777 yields 0.33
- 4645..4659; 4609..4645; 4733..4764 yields 0.47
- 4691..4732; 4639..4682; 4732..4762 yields 0.47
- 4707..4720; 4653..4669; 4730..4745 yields -0.01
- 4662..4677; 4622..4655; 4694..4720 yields -0.08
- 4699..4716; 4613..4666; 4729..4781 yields 0.60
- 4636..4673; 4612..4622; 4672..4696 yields 0.46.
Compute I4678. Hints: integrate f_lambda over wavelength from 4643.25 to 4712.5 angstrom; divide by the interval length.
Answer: 86.7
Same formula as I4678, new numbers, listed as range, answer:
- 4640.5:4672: 87.2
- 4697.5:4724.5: 86.2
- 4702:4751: 87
